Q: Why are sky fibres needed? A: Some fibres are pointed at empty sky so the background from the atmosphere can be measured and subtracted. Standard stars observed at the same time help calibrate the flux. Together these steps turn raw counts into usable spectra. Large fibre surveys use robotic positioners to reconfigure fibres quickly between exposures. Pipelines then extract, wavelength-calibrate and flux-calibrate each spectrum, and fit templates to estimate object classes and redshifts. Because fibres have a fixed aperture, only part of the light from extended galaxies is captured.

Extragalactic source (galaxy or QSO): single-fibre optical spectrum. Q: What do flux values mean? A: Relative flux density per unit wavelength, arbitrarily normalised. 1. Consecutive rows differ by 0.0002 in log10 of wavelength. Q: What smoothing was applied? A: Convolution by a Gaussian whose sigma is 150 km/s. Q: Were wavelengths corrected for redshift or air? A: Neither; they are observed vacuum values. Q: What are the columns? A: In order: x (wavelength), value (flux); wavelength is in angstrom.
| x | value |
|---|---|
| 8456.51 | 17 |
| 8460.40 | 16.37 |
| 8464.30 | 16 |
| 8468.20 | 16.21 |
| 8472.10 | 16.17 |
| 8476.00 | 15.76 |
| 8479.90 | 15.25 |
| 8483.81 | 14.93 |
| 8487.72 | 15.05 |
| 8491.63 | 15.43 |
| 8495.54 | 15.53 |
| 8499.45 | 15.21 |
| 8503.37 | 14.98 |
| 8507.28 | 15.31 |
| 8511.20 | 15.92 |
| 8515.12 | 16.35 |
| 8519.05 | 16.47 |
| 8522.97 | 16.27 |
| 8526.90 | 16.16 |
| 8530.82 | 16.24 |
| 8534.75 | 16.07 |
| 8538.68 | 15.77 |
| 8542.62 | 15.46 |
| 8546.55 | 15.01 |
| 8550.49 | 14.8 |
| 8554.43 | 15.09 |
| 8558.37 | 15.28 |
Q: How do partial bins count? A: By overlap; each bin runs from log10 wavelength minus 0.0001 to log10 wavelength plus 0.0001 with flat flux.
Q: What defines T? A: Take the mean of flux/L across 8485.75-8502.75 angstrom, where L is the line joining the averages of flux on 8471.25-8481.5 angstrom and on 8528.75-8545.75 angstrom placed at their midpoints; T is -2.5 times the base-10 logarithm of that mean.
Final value 0.03 mag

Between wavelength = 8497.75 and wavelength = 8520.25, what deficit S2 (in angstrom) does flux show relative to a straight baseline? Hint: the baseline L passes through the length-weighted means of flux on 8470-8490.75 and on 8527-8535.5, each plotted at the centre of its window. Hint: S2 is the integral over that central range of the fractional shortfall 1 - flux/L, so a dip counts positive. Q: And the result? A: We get 0.24 angstrom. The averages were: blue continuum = 15.4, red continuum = 16.2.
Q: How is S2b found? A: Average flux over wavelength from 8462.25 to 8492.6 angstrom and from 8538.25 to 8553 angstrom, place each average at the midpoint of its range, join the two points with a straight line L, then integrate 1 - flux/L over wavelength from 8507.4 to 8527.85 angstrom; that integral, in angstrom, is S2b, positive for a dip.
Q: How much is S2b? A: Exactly -1.1 angstrom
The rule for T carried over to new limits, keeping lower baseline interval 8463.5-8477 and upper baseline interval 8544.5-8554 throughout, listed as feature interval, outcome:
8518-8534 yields -0.069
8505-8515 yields -0.017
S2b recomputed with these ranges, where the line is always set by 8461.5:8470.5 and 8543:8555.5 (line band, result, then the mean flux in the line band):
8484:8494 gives 0.4 angstrom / 15.2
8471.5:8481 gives 0.2 angstrom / 15.7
